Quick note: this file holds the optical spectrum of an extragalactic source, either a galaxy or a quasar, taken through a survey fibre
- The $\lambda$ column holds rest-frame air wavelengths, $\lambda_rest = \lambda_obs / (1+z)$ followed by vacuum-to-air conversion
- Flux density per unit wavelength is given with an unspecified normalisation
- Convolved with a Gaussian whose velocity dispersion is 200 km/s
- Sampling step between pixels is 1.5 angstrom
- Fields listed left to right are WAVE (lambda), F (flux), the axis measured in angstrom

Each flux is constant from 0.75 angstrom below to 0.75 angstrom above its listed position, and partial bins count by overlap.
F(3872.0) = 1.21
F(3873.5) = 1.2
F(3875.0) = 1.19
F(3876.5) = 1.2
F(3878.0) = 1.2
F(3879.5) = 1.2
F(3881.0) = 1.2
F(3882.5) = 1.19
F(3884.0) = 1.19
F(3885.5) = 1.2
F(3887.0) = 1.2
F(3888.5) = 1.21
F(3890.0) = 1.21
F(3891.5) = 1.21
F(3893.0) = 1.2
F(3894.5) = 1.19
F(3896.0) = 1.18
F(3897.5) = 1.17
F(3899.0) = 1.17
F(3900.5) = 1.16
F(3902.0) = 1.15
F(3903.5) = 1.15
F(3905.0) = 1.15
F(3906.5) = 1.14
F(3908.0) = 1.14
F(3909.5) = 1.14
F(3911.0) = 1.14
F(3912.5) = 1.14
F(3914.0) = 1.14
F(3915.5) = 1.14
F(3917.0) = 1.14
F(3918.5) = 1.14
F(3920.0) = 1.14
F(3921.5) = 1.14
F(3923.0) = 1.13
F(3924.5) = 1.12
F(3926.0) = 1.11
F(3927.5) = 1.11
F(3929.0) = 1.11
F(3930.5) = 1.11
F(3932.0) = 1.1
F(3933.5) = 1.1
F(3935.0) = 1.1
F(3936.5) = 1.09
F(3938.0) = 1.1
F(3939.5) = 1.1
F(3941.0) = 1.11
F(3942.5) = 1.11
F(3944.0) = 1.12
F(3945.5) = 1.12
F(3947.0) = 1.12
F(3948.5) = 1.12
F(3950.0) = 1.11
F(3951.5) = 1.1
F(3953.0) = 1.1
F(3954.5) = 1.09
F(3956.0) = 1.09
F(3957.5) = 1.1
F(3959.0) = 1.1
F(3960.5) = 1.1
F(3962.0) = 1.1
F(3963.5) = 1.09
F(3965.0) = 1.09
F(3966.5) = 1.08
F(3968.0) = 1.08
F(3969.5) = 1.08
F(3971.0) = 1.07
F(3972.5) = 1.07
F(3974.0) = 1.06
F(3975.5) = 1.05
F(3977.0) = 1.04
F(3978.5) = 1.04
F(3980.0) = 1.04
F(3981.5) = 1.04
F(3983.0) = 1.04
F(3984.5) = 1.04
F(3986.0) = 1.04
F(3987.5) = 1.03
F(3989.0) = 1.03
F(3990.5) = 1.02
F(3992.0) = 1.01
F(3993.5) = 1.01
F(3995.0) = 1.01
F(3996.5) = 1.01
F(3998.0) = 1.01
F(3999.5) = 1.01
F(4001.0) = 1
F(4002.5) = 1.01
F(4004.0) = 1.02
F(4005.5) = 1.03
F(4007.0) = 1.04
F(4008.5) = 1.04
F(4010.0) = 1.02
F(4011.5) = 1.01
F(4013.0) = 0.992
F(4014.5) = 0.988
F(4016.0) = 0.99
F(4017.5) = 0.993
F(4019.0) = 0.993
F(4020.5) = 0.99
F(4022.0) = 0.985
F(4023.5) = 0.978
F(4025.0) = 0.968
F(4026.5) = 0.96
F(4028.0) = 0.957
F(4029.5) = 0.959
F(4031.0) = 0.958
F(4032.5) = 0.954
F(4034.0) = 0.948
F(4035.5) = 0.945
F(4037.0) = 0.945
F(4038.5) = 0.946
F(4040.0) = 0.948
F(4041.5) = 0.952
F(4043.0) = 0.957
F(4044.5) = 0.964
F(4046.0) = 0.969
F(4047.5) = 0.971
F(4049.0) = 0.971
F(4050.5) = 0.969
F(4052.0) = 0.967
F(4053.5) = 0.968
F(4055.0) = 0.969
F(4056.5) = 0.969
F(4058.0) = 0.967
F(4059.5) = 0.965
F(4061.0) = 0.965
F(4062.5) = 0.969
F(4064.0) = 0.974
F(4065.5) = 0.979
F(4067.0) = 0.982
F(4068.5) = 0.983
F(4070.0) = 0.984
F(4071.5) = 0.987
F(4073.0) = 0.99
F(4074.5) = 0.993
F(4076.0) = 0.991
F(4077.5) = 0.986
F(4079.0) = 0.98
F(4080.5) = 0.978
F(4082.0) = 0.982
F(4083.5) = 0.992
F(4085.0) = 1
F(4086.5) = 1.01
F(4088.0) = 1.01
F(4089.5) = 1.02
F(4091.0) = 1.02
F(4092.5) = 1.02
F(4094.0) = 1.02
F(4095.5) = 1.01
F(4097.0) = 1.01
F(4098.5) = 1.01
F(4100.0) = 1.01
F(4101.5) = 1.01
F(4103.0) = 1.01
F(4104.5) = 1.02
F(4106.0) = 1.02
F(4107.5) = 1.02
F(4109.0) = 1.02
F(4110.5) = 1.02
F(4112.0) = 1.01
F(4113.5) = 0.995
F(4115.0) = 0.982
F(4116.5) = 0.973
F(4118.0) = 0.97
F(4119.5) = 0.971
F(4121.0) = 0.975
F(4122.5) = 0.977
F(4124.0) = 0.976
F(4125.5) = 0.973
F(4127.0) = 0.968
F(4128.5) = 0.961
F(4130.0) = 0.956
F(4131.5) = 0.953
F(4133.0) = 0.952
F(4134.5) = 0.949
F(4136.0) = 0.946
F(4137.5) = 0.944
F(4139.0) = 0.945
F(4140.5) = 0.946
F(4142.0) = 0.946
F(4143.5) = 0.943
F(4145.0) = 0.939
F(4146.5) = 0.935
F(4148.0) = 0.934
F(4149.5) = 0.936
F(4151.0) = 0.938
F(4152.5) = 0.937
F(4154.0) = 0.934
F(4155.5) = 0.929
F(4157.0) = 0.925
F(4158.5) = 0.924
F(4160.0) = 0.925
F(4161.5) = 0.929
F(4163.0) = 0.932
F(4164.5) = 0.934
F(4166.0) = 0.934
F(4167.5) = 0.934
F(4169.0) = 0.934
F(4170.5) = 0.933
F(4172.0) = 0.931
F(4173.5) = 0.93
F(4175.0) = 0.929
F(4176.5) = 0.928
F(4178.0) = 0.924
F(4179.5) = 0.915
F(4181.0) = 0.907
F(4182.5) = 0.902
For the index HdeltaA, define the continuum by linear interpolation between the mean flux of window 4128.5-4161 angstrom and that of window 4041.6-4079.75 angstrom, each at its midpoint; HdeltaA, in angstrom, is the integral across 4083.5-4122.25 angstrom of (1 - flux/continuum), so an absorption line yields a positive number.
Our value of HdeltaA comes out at -1.9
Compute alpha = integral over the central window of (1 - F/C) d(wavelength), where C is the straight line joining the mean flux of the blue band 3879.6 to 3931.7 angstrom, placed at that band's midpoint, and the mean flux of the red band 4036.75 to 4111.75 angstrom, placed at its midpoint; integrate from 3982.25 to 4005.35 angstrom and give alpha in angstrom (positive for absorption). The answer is 1.1 angstrom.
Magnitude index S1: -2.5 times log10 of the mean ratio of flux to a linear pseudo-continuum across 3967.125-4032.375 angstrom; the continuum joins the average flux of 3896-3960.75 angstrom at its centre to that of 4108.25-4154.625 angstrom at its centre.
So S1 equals 0.05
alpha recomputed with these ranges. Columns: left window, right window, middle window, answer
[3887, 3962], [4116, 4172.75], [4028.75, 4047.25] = 1.5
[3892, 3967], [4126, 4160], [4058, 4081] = 0.6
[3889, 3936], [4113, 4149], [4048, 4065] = 0.9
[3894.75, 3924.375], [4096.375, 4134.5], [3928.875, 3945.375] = 0.3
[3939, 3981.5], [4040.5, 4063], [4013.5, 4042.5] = 0.9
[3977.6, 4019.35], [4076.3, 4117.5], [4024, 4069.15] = 2.2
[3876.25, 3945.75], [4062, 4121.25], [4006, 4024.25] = 1.0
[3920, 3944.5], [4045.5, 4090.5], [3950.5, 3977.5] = -0.1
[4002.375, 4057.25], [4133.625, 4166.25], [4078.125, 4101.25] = -1.1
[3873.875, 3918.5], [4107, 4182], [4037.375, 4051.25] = 1.1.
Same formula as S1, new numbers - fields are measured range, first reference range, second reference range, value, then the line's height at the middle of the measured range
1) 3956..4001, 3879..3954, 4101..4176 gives 0.041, 1.09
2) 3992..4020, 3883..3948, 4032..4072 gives 0.017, 1.03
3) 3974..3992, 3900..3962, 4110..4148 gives 0.043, 1.08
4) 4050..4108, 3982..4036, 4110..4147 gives -0.015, 0.979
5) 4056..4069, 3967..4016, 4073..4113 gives 0.045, 1.01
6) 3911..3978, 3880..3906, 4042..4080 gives 0.015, 1.12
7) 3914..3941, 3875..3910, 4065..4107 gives 0.030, 1.15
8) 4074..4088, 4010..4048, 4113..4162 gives -0.034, 0.961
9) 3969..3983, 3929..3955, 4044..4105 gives 0.023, 1.08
